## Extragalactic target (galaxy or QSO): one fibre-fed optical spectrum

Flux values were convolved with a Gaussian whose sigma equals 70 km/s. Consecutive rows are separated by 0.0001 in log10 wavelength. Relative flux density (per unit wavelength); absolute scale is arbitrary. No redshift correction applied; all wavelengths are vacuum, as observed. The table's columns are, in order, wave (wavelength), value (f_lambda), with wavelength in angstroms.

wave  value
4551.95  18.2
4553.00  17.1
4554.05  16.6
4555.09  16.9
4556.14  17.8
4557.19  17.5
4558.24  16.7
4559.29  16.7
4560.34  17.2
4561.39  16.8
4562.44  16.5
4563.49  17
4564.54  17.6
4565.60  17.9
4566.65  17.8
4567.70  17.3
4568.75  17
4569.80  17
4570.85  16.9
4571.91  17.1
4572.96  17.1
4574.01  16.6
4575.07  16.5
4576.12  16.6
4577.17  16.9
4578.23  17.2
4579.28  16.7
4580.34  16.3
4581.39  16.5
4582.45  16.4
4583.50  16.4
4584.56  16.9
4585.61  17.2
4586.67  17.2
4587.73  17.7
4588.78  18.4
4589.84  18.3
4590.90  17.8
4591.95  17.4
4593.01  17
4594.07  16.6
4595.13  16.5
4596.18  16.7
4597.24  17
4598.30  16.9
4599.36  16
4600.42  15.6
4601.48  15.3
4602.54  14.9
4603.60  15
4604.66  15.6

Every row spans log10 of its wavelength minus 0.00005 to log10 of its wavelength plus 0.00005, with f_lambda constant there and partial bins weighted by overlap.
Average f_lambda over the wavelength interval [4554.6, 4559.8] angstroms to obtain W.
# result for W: 17.1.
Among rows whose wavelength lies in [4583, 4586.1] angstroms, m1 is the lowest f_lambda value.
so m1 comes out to 16.4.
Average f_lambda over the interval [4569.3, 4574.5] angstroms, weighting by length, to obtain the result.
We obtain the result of 16.9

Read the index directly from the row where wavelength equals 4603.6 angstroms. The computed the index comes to 15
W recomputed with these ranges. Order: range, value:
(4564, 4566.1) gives 17.7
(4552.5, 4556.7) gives 17.1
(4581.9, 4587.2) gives 16.8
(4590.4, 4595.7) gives 17.1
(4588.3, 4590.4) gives 18.3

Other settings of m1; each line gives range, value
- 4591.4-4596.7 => 16.5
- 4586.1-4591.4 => 17.2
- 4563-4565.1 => 17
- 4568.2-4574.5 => 16.6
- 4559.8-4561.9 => 16.8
